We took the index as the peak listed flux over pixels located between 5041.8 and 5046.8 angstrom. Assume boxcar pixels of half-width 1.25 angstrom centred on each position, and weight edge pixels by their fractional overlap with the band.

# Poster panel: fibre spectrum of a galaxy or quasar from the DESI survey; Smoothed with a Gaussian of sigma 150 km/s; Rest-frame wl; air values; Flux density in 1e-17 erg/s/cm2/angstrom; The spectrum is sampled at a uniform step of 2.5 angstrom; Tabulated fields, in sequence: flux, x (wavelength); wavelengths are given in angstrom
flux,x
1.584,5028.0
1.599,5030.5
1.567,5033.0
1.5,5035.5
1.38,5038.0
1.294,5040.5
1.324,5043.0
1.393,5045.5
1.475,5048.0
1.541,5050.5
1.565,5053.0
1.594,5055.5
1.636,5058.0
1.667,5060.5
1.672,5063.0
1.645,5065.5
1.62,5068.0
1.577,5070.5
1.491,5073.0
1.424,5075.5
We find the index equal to 1.393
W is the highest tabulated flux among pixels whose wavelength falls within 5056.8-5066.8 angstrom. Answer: 1.672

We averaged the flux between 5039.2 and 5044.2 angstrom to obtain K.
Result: 1.31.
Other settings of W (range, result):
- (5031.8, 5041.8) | 1.567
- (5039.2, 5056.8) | 1.594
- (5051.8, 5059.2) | 1.636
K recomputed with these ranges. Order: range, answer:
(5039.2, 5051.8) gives 1.41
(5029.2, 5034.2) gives 1.58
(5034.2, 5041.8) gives 1.39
